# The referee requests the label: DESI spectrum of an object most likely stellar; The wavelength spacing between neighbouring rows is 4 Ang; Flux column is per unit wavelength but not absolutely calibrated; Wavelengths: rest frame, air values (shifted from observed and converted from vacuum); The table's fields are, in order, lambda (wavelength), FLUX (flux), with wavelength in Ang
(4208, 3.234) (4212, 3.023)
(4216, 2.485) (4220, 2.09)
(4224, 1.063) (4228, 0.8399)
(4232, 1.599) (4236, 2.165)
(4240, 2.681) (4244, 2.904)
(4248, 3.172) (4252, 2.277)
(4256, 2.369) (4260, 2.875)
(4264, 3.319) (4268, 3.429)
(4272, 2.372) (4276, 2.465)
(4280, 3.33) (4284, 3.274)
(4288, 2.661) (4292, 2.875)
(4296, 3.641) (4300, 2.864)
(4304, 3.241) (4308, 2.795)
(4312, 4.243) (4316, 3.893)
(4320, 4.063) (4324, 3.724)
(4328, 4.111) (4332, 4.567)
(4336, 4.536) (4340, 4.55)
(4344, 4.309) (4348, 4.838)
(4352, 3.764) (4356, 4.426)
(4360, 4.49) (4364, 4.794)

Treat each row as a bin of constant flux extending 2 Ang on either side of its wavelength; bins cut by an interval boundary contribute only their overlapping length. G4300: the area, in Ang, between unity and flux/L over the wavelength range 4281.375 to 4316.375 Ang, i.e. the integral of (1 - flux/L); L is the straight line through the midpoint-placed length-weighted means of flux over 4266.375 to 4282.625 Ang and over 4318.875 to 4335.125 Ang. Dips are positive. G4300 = 2.3 Ang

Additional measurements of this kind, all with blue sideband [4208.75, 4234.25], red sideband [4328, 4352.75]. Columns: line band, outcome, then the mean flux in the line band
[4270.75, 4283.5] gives 1.2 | 2.81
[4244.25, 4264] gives -1.2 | 2.76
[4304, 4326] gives 1.2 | 3.7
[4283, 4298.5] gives 1.3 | 3.09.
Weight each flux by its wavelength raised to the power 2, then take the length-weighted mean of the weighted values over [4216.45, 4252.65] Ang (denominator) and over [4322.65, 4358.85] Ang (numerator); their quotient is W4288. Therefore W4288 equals 2.2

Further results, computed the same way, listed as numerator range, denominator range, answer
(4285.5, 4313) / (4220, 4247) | 1.67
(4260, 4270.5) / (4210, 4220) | 1.26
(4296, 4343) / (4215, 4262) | 1.82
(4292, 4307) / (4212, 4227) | 1.68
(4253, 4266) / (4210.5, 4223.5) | 1.22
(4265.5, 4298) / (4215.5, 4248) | 1.52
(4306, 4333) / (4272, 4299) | 1.32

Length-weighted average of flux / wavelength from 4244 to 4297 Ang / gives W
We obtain 2.91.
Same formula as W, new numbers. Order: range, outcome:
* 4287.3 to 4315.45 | 3.25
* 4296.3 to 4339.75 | 3.83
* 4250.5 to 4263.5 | 2.61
